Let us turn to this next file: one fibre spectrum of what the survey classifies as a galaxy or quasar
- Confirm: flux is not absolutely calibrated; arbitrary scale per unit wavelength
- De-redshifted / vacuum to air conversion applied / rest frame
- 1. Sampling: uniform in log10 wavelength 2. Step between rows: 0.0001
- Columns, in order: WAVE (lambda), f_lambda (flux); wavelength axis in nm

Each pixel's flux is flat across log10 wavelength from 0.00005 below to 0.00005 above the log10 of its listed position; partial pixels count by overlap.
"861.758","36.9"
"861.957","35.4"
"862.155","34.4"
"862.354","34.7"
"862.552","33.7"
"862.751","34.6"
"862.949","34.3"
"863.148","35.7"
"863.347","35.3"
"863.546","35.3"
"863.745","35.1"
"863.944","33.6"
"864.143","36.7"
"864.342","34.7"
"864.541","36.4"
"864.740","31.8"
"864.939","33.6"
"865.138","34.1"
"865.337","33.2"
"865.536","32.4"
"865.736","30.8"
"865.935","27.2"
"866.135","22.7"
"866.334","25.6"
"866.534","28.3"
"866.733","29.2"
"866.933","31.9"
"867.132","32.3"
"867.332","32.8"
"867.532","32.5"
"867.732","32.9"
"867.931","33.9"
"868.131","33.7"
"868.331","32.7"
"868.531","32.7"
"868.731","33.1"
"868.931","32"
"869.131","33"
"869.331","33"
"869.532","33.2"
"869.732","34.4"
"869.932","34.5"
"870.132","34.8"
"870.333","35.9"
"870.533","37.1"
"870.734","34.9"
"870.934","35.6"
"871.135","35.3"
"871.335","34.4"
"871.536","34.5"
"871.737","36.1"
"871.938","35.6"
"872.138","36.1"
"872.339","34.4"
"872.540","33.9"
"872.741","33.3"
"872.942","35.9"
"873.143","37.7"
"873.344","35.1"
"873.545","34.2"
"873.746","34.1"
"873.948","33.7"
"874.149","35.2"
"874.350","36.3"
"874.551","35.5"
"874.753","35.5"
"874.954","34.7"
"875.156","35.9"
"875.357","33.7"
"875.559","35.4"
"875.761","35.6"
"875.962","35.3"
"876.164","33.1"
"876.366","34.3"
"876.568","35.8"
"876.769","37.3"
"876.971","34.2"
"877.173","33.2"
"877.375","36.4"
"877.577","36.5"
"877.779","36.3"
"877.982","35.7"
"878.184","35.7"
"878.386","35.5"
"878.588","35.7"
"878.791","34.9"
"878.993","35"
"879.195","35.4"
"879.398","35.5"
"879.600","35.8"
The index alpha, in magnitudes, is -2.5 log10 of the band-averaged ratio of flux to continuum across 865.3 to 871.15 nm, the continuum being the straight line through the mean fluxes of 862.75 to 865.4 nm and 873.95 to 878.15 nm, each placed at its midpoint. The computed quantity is 0.08 mag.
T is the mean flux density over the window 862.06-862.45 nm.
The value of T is 34.5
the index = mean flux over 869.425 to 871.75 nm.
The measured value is 35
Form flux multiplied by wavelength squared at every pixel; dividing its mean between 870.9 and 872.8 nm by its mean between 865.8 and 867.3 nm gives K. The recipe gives 1.2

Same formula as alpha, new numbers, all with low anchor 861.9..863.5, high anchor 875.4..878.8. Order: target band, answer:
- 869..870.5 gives 0.03 mag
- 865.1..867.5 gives 0.16 mag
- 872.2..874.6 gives 0.01 mag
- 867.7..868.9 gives 0.06 mag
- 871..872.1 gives 0.00 mag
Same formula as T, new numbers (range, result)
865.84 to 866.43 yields 25.1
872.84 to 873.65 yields 35.7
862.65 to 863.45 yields 35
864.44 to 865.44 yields 33.8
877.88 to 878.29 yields 35.7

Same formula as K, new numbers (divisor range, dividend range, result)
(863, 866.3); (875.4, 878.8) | 1.11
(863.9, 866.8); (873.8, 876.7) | 1.14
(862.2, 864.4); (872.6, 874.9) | 1.03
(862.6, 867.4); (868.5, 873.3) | 1.08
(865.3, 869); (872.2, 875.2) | 1.15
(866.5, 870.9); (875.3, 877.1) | 1.07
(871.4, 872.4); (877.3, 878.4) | 1.03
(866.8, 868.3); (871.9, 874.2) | 1.08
